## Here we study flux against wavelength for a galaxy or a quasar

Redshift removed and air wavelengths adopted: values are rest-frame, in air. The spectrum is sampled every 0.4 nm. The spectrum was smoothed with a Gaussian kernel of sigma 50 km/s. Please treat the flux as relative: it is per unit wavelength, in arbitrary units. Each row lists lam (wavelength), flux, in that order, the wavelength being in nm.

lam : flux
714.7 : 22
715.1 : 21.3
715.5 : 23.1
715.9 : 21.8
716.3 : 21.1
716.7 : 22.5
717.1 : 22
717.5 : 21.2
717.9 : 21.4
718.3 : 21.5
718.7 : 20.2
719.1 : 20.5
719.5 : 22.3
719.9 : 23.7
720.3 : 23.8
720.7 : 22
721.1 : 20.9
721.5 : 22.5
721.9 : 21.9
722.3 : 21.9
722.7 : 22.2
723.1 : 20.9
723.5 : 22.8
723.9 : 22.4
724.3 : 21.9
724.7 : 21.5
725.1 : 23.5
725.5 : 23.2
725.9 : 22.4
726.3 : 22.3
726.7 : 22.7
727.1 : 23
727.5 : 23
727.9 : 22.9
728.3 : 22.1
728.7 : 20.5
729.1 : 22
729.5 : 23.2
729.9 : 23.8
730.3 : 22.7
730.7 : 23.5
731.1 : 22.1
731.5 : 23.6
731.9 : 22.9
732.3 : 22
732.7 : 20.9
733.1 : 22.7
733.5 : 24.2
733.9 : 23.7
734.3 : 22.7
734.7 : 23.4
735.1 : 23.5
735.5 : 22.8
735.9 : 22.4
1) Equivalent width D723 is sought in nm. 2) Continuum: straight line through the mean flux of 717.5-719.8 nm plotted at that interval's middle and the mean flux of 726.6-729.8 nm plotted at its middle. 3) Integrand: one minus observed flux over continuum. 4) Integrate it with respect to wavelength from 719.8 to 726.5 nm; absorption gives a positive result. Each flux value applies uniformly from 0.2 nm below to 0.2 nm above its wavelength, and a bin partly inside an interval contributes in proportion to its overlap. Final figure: -0.15 nm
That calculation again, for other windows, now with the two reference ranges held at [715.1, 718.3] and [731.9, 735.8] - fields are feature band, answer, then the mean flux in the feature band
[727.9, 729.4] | 0.05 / 21.8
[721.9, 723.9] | 0.02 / 22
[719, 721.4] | -0.03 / 22.3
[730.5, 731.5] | -0.01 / 23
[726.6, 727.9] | -0.03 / 22.9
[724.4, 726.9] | -0.02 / 22.6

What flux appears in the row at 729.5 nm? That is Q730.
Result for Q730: 23.2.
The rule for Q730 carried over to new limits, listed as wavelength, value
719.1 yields 20.5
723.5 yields 22.8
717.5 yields 21.2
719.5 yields 22.3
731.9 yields 22.9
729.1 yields 22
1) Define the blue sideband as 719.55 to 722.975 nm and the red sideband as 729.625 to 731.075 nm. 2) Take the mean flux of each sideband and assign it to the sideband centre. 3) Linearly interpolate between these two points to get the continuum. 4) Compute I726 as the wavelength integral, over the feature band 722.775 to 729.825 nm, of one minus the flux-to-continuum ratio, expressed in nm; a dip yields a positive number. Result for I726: 0.13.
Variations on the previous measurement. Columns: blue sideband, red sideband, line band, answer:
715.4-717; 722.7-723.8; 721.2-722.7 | 0.00 nm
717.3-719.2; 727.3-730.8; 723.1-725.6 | -0.06 nm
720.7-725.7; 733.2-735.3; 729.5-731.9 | -0.01 nm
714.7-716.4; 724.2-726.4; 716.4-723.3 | 0.10 nm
